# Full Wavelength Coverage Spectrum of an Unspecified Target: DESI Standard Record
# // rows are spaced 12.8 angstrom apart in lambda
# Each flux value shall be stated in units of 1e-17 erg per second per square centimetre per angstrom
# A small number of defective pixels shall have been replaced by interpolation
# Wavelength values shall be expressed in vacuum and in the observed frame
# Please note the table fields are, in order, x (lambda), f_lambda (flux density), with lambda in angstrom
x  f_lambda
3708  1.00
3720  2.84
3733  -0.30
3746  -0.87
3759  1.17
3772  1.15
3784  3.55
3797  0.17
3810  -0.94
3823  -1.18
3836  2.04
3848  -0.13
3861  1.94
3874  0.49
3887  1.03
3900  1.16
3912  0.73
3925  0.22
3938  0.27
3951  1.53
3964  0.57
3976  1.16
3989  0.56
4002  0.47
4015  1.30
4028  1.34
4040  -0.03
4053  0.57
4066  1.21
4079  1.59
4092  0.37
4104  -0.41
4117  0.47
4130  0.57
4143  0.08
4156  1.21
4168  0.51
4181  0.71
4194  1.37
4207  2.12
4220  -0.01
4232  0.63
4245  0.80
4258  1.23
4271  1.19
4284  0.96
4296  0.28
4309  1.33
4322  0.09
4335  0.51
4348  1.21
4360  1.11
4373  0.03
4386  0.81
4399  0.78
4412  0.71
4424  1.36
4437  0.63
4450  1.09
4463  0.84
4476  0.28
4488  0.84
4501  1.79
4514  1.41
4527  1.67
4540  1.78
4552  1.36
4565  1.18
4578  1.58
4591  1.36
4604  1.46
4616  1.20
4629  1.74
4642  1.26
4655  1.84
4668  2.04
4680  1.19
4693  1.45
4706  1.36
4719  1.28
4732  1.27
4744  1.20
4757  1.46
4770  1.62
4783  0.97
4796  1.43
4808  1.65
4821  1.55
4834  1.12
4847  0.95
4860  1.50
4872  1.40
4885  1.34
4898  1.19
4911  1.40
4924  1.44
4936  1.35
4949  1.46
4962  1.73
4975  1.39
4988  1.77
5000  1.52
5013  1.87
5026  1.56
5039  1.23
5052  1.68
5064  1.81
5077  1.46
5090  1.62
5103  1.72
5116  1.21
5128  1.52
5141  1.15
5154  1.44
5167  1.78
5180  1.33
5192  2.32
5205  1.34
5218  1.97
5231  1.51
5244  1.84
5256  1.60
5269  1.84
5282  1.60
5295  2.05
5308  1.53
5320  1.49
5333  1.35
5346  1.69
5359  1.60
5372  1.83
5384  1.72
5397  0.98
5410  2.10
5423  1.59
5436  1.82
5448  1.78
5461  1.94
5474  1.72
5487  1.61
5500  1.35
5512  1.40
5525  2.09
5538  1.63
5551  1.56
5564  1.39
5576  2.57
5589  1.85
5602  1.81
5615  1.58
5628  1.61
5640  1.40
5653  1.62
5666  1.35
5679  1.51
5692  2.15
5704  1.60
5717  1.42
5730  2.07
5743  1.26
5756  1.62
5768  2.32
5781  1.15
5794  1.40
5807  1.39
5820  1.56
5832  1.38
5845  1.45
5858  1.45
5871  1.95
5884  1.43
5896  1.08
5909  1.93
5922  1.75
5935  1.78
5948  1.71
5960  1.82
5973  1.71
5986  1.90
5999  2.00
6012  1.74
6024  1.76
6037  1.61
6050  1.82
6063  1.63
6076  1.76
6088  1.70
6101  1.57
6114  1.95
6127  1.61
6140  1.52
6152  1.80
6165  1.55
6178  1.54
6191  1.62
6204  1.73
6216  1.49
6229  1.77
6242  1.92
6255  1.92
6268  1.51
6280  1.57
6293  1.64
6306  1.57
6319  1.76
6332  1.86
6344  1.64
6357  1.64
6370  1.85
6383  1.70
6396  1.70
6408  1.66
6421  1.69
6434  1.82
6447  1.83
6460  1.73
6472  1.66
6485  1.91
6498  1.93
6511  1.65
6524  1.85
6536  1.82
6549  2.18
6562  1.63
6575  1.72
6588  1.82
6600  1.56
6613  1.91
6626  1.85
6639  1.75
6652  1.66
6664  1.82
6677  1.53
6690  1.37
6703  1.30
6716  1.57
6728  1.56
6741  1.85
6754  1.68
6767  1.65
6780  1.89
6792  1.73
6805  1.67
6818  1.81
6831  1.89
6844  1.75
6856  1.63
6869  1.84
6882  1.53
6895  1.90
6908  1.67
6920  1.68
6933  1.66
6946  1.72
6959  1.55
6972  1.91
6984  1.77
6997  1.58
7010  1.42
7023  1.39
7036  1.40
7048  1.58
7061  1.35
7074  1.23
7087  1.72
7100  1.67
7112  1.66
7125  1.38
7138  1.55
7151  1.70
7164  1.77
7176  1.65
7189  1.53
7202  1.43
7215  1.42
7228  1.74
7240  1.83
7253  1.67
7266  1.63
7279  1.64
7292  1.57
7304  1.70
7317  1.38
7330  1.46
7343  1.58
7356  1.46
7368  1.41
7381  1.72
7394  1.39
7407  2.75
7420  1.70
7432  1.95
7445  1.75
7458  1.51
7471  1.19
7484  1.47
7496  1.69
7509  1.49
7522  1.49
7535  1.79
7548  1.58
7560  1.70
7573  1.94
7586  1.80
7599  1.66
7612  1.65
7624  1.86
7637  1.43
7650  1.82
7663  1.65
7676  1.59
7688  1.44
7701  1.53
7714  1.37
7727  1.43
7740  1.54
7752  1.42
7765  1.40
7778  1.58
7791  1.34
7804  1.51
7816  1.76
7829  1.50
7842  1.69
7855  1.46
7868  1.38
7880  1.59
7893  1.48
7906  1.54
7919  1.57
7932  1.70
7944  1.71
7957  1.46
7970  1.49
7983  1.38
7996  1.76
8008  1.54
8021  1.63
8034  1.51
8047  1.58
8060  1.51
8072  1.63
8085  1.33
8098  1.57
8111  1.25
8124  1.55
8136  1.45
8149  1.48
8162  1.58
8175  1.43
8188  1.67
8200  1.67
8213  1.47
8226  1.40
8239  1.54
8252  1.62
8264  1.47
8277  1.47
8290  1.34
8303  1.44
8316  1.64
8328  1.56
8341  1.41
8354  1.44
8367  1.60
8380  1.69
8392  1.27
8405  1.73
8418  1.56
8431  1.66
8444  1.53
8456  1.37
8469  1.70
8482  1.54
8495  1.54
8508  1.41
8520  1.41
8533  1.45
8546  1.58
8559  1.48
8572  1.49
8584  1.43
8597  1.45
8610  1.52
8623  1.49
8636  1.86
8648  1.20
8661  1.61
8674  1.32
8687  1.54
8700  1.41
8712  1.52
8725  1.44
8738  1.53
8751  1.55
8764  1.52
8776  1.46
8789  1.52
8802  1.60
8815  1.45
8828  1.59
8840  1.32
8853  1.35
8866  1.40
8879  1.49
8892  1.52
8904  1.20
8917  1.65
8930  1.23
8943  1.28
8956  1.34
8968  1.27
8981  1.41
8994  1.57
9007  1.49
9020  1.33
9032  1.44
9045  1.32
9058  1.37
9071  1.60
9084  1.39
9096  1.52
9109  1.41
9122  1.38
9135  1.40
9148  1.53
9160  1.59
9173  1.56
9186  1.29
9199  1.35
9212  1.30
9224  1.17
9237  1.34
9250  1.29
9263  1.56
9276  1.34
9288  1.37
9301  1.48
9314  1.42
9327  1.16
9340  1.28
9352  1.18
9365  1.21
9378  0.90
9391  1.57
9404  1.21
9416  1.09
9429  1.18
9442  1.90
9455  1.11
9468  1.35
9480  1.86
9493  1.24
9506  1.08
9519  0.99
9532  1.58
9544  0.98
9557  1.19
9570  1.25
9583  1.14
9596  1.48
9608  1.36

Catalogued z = 0.128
